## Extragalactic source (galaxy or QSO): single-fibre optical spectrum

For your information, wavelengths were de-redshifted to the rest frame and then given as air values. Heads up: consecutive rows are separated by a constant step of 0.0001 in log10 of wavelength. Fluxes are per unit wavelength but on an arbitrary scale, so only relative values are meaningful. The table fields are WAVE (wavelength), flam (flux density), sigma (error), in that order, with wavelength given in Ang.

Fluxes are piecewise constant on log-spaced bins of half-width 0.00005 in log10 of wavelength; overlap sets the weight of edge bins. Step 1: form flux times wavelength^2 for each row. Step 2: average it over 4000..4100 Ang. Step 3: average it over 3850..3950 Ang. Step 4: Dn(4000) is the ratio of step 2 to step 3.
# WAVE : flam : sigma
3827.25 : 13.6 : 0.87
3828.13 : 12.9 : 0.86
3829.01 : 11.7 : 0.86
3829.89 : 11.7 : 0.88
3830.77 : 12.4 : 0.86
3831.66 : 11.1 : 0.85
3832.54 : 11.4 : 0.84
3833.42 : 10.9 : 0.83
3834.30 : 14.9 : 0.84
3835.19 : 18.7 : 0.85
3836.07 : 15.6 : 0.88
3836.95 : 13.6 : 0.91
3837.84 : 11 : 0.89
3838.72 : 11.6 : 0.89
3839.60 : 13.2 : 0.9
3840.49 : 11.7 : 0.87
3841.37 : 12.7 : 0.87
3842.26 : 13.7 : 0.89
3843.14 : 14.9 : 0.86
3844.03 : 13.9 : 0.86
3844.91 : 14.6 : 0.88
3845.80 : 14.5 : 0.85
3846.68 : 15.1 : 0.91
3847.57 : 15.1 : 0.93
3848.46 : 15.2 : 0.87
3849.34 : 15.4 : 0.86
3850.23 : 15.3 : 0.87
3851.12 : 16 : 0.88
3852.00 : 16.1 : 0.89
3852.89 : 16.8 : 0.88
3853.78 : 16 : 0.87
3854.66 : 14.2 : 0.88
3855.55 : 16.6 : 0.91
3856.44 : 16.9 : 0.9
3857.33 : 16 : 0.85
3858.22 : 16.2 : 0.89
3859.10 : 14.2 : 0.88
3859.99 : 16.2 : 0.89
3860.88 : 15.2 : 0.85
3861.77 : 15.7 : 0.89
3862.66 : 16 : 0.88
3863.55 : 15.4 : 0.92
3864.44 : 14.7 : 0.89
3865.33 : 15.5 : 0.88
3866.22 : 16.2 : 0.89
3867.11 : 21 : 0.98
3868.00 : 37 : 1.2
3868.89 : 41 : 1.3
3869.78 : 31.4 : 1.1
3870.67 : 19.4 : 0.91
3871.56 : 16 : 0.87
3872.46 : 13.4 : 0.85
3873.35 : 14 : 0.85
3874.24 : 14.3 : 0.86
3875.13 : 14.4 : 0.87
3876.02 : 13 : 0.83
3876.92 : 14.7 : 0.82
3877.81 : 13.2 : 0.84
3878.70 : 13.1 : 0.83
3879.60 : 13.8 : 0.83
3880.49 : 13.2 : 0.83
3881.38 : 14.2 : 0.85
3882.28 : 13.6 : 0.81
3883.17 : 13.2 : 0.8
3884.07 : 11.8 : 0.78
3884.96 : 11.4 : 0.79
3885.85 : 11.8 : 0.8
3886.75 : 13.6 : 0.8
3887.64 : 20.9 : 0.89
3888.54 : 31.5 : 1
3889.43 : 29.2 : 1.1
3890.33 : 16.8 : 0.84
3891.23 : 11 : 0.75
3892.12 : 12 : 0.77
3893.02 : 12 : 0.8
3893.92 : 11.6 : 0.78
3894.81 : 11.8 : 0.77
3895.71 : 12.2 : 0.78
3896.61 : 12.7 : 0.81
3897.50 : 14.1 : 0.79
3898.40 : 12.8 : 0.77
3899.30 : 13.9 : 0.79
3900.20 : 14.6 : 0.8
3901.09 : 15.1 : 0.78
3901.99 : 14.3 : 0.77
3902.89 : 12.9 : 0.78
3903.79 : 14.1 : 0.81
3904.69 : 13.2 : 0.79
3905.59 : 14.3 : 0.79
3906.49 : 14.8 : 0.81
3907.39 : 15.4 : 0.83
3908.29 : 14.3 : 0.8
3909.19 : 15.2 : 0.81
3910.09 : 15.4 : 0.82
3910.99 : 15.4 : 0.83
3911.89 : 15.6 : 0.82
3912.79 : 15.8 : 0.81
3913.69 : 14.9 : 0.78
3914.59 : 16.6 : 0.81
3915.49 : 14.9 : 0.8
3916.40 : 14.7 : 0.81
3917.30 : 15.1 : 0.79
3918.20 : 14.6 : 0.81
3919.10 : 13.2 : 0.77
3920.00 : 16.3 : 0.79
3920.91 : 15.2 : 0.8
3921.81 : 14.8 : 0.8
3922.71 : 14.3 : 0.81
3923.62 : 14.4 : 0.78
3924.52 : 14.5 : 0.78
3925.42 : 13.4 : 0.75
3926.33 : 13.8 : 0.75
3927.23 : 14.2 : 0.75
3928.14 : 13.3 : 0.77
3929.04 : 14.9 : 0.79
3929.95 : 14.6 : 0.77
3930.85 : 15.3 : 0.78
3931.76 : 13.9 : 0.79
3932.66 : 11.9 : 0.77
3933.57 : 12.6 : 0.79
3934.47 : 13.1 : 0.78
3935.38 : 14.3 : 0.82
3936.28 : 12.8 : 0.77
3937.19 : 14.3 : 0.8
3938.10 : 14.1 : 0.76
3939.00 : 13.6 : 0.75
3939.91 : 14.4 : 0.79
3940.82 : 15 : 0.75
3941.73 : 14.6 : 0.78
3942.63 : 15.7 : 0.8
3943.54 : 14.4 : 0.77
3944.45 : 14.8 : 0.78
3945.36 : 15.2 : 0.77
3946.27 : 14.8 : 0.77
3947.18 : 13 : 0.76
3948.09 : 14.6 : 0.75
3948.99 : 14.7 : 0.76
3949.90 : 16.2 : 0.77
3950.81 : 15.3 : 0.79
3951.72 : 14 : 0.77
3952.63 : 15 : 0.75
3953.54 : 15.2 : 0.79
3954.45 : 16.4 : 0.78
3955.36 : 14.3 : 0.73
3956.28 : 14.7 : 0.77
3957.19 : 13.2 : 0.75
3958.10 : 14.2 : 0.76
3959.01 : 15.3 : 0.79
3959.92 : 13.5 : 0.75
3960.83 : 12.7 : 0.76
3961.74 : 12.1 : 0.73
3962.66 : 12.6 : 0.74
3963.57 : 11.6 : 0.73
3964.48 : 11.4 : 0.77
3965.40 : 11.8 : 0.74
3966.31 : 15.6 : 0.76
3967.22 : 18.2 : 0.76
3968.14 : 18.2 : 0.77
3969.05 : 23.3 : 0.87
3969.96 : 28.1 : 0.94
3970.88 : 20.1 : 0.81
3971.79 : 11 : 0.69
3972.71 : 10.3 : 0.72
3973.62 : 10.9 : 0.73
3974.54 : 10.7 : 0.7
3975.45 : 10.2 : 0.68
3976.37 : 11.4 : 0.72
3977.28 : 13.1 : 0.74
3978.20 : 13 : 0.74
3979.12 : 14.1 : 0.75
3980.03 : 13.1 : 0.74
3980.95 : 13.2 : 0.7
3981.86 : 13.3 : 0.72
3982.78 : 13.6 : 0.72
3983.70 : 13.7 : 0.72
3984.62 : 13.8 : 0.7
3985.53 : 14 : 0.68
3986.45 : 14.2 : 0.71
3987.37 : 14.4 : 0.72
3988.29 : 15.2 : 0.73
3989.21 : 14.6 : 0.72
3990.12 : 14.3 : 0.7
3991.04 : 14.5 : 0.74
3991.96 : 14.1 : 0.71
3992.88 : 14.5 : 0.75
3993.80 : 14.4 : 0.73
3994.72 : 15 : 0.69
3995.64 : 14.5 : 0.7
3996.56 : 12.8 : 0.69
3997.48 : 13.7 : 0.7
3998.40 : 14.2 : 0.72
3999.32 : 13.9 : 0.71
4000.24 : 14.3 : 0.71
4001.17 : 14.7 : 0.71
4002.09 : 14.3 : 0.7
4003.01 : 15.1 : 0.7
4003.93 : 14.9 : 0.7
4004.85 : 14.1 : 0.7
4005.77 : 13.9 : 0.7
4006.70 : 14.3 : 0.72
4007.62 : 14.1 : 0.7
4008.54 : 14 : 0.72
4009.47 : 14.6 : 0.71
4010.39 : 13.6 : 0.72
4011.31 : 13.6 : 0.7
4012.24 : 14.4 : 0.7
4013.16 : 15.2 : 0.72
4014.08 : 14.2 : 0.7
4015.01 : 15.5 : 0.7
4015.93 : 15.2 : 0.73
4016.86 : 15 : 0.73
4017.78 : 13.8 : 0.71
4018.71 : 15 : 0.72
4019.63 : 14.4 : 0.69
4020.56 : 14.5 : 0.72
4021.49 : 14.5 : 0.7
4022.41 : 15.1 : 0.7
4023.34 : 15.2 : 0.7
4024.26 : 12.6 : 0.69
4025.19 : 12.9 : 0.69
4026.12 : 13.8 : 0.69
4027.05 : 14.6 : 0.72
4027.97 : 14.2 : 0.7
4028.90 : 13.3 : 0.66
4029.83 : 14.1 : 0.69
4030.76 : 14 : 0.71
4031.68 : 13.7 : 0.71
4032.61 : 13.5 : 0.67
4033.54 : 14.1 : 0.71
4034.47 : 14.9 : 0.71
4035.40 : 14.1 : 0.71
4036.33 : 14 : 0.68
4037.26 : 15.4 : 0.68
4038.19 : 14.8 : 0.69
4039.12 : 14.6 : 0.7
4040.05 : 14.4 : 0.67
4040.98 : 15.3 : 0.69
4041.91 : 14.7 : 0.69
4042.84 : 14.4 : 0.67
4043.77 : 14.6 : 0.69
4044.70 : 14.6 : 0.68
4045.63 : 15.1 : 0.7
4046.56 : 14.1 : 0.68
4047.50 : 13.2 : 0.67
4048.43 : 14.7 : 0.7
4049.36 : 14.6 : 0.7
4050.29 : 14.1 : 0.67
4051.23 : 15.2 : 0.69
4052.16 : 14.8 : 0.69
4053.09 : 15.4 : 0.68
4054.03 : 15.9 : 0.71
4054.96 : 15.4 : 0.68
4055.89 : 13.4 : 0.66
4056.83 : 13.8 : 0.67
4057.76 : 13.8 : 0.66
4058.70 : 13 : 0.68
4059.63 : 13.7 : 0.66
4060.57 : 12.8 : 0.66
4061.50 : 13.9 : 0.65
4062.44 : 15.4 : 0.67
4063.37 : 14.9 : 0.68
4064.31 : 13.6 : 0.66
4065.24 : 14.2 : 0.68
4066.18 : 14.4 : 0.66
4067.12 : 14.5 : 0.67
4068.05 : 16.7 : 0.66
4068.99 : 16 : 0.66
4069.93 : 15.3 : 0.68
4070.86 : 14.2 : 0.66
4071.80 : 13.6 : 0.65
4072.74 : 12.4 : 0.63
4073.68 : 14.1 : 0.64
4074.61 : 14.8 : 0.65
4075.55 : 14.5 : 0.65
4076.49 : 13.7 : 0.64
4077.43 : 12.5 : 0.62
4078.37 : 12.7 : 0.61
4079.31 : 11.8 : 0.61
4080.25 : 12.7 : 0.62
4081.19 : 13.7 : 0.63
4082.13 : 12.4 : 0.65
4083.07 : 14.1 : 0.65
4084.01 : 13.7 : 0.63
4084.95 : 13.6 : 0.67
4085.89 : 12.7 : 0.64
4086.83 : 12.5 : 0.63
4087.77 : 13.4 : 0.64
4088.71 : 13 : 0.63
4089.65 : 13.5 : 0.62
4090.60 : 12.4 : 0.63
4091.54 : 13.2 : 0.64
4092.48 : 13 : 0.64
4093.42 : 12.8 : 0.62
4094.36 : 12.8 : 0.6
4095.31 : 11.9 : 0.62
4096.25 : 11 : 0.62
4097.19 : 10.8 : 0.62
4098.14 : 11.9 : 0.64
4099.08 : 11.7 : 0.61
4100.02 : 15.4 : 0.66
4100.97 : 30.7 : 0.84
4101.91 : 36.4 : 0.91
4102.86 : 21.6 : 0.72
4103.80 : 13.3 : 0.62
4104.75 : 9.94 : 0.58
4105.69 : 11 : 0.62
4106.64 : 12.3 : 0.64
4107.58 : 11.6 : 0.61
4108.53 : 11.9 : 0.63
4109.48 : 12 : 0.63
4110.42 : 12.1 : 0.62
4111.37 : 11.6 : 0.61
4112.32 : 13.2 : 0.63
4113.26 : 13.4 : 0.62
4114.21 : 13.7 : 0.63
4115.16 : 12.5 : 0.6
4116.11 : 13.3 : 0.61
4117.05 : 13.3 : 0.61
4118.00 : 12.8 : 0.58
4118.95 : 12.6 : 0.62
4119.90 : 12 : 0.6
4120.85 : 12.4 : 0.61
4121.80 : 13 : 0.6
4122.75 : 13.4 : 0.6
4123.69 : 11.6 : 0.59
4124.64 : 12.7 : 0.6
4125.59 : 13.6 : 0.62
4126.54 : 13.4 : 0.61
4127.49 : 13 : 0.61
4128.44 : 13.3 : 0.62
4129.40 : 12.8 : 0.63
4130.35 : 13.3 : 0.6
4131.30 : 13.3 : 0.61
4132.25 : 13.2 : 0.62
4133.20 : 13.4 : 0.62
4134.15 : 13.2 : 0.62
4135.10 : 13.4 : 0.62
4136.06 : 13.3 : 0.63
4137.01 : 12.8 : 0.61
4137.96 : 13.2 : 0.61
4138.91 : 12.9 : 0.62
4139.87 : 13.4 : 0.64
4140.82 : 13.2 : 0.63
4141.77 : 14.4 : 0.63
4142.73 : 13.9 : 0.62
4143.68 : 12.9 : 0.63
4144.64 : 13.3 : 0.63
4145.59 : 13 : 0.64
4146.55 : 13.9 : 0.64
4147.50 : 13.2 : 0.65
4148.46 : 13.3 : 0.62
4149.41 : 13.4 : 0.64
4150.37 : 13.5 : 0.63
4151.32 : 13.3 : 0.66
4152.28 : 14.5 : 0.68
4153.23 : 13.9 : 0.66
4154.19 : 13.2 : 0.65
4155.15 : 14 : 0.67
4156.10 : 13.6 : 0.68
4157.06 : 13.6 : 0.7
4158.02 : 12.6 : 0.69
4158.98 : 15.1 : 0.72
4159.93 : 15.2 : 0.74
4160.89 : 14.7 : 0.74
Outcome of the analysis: 1.0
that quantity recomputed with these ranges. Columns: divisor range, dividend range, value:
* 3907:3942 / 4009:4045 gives 1.05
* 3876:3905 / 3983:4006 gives 1.04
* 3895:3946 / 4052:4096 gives 1.03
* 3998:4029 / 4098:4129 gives 1.04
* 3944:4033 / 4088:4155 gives 1.01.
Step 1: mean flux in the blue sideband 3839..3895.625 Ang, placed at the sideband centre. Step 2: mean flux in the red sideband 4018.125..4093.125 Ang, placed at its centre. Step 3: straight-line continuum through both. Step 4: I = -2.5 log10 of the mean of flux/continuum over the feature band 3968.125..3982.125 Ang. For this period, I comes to 0.03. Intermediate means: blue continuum 16.1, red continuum 14.1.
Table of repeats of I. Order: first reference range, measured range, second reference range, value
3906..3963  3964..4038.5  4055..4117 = -0.008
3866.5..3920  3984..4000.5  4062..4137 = 0.047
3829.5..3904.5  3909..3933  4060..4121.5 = 0.028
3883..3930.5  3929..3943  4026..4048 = 0.048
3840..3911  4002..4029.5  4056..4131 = 0.010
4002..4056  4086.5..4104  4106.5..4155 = -0.140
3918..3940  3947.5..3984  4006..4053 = -0.013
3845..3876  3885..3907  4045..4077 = 0.132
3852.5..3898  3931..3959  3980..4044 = 0.071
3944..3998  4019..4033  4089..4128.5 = 0.005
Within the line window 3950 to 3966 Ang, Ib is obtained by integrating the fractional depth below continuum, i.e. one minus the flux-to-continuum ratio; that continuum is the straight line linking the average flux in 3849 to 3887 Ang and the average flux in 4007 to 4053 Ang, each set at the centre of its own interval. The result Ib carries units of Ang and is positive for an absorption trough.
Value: 1.58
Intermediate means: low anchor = 16.5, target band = 13.8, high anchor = 14.4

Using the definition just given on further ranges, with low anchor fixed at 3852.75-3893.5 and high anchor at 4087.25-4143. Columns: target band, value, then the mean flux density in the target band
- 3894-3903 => 1.7 Ang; 13.4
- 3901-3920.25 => 1.9 Ang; 14.8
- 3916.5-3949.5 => 3.7 Ang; 14.3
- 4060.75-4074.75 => -0.2 Ang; 14.5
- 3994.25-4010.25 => 1.0 Ang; 14.2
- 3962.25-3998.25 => 2.8 Ang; 14.3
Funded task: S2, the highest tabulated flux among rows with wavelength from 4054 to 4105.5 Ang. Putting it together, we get 36.4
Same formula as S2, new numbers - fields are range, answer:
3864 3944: 41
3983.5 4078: 16.7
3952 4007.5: 28.1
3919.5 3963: 16.4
